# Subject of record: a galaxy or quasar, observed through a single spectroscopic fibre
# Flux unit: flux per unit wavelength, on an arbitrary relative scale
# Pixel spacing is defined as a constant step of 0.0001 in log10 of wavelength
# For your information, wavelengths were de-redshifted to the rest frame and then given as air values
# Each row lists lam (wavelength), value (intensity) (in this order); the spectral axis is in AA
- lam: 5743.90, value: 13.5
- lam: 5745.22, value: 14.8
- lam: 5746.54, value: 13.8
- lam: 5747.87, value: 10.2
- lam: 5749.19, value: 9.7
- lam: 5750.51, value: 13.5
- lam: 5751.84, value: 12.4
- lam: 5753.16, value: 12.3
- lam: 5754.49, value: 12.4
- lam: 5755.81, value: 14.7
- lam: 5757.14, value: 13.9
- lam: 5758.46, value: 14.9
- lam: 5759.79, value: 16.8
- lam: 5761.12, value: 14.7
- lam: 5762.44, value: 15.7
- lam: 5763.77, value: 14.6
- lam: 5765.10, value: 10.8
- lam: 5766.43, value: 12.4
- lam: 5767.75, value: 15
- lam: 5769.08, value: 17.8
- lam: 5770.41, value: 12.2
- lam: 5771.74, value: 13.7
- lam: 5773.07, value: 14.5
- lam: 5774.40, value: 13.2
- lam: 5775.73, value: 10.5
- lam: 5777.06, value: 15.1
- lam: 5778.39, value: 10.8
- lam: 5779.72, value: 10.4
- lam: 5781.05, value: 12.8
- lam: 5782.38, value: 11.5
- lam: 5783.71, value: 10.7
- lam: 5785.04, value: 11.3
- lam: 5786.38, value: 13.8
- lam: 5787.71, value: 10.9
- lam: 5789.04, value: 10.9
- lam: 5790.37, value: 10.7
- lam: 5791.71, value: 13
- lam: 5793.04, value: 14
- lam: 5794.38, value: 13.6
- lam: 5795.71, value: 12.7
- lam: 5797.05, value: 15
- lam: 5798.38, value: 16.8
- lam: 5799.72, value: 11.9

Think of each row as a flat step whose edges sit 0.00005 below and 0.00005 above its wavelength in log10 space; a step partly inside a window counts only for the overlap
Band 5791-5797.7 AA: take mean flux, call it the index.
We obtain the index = 13.6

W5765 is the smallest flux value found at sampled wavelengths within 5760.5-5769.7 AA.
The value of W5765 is 10.8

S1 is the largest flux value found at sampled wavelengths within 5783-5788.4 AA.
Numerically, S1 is 13.8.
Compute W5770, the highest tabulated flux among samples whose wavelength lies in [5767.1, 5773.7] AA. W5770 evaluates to 17.8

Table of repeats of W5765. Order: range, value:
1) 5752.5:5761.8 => 12.3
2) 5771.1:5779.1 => 10.5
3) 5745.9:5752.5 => 9.7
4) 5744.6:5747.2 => 13.8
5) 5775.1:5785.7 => 10.4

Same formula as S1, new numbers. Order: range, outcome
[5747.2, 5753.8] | 13.5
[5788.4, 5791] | 10.9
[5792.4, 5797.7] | 15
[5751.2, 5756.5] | 14.7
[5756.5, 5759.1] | 14.9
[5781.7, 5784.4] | 11.5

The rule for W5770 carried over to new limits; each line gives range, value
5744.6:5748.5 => 14.8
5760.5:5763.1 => 15.7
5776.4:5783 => 15.1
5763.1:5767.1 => 14.6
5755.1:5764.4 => 16.8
